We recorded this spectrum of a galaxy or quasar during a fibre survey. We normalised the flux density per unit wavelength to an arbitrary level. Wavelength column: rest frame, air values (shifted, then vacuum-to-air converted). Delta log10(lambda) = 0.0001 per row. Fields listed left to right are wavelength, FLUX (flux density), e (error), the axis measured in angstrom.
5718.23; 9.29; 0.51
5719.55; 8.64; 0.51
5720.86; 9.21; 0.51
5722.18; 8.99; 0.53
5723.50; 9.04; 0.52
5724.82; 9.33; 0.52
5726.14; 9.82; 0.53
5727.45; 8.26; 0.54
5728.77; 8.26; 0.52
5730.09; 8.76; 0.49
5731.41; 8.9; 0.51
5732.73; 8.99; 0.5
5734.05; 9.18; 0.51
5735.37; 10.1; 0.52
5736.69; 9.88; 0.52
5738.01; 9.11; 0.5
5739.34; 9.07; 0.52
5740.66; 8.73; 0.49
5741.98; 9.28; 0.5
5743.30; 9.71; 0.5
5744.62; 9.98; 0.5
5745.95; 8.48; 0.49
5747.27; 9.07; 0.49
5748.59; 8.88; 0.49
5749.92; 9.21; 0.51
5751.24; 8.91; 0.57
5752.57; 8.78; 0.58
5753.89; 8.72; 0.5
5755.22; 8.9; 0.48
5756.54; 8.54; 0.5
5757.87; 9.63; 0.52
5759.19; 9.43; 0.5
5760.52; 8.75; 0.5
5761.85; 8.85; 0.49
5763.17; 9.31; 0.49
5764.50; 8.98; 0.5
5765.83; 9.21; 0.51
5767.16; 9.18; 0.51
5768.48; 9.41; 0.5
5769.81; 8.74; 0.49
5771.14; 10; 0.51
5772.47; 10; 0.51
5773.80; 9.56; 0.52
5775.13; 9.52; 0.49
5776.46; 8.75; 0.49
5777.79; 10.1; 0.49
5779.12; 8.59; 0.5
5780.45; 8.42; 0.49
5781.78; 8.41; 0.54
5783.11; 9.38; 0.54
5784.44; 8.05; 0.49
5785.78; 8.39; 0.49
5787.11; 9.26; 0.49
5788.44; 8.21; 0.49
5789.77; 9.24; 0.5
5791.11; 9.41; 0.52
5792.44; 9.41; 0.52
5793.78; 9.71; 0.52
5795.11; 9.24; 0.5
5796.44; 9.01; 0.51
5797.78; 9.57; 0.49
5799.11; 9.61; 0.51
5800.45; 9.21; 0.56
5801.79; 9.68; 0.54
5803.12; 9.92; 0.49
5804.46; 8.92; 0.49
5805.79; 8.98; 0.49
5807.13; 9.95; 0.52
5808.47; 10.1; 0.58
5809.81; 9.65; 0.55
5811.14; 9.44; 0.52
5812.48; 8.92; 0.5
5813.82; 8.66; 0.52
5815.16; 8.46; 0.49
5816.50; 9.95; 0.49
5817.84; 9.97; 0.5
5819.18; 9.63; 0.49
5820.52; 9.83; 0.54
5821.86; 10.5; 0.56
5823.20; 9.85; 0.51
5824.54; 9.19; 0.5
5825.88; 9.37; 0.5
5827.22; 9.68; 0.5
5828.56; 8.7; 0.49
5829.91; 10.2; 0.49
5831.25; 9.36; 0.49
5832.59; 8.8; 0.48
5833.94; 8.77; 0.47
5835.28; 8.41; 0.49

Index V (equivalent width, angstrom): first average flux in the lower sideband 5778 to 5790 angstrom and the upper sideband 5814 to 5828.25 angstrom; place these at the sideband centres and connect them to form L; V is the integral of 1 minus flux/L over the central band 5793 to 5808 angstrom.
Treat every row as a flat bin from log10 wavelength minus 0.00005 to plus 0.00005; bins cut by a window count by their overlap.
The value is -0.6 angstrom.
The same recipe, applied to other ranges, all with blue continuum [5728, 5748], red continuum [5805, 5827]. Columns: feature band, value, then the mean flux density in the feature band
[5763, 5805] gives 0.8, 9.2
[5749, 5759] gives 0.3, 8.98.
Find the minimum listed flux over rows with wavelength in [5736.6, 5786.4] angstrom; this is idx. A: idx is 8.05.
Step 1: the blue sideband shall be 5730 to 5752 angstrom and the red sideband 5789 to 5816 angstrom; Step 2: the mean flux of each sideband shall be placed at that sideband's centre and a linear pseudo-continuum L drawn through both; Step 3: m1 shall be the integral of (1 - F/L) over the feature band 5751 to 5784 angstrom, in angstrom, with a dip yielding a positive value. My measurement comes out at 0.5 angstrom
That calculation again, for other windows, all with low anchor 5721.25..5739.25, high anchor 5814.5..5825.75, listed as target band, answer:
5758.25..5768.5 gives 0.20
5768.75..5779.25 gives -0.07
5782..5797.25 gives 0.74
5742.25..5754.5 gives 0.18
